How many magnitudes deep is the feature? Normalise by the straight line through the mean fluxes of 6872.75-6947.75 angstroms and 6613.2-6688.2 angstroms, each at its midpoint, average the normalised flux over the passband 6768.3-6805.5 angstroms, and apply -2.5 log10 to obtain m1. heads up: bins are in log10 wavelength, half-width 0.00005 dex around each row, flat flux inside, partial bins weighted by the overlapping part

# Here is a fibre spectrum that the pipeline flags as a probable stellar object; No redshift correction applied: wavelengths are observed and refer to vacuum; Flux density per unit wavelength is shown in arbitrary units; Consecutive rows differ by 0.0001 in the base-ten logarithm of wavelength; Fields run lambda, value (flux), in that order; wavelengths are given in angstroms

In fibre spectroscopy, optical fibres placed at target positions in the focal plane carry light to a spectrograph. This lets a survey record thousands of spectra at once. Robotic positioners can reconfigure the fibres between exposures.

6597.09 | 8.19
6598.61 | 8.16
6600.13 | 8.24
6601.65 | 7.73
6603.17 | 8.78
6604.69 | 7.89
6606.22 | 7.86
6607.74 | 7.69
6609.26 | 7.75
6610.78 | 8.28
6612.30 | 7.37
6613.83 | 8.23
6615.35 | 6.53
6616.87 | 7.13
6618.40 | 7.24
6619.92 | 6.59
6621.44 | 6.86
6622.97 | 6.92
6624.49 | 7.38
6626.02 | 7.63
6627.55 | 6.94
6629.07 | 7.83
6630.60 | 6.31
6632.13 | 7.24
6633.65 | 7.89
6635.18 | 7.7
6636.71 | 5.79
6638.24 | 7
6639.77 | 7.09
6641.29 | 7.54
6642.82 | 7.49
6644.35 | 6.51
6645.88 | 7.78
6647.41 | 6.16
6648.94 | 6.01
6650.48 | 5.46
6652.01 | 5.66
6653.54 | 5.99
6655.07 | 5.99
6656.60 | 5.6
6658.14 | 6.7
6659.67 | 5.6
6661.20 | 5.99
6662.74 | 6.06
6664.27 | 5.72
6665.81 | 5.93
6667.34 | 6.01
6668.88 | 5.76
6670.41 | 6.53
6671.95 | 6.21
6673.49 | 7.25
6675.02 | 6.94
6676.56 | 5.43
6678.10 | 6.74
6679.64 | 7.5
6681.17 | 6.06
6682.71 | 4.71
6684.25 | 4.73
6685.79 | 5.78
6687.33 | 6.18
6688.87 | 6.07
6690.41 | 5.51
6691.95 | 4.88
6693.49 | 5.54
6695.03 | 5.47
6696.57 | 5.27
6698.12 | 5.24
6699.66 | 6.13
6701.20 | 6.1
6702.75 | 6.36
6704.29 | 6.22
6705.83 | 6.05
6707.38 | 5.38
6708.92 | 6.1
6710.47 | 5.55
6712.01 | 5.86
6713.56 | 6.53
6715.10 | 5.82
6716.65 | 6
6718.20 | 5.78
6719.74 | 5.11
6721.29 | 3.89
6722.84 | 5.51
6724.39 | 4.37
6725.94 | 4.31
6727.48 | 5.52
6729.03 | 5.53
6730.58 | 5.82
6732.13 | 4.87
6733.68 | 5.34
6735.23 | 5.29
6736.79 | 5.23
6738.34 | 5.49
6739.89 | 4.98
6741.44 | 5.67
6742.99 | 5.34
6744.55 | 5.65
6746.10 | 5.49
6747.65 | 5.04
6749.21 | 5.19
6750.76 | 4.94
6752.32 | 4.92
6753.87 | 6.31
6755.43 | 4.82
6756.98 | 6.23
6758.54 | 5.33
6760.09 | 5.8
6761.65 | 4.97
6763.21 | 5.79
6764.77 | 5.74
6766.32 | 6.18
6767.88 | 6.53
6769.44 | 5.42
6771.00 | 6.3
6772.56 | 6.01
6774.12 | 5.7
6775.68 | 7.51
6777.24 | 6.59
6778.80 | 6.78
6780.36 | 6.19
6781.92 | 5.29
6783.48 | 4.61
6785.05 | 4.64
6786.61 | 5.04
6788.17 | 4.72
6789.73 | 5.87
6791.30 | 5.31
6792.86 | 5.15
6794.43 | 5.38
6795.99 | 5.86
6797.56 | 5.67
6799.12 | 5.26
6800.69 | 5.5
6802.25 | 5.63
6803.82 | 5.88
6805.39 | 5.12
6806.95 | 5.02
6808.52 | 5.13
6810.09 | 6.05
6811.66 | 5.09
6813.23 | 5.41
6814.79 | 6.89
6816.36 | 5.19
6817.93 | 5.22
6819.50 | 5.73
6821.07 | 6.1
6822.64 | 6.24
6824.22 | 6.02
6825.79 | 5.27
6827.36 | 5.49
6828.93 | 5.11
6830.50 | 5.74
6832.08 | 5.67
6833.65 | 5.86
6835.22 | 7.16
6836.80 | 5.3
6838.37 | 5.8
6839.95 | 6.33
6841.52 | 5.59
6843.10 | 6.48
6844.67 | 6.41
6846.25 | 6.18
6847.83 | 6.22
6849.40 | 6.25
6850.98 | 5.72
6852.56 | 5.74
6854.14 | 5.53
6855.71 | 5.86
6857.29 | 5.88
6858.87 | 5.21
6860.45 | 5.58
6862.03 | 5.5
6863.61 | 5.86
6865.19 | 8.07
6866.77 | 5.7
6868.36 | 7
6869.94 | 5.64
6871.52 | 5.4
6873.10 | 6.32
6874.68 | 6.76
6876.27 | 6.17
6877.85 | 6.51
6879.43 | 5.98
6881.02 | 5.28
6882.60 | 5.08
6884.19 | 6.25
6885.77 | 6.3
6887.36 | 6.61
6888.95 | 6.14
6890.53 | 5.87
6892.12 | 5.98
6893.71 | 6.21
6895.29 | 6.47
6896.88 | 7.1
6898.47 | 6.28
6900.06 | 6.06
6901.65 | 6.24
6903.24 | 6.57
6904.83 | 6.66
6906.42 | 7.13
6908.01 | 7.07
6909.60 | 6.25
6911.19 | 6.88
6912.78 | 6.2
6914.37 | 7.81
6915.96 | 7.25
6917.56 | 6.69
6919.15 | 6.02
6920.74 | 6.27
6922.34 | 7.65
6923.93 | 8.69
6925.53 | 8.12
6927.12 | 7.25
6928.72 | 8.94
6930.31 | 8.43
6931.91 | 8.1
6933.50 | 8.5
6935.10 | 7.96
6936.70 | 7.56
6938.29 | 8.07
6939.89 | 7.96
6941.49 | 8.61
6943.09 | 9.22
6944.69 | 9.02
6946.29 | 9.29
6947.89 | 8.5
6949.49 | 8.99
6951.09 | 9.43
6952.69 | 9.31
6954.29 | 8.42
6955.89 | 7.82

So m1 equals 0.20 mag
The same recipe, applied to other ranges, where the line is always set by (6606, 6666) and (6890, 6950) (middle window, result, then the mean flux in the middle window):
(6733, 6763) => 0.296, 5.38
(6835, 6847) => 0.187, 6.11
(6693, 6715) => 0.191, 5.85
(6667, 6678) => 0.093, 6.34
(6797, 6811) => 0.296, 5.47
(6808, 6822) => 0.261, 5.66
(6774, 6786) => 0.203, 5.91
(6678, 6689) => 0.171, 5.92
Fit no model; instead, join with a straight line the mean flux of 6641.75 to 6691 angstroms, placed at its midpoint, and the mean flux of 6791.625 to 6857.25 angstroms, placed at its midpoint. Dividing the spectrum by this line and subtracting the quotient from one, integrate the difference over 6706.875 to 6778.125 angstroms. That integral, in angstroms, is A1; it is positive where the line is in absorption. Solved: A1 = 4.5 angstroms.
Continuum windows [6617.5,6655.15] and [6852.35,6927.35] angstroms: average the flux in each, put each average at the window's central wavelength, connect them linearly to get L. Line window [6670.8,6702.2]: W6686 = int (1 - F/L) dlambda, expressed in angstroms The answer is 4.0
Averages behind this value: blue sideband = 6.86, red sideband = 6.4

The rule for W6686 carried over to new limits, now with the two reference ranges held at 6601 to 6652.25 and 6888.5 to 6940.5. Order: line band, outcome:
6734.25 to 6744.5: 2.6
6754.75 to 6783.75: 5.0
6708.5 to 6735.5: 6.7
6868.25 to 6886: 2.8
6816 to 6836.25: 3.9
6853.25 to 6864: 2.3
